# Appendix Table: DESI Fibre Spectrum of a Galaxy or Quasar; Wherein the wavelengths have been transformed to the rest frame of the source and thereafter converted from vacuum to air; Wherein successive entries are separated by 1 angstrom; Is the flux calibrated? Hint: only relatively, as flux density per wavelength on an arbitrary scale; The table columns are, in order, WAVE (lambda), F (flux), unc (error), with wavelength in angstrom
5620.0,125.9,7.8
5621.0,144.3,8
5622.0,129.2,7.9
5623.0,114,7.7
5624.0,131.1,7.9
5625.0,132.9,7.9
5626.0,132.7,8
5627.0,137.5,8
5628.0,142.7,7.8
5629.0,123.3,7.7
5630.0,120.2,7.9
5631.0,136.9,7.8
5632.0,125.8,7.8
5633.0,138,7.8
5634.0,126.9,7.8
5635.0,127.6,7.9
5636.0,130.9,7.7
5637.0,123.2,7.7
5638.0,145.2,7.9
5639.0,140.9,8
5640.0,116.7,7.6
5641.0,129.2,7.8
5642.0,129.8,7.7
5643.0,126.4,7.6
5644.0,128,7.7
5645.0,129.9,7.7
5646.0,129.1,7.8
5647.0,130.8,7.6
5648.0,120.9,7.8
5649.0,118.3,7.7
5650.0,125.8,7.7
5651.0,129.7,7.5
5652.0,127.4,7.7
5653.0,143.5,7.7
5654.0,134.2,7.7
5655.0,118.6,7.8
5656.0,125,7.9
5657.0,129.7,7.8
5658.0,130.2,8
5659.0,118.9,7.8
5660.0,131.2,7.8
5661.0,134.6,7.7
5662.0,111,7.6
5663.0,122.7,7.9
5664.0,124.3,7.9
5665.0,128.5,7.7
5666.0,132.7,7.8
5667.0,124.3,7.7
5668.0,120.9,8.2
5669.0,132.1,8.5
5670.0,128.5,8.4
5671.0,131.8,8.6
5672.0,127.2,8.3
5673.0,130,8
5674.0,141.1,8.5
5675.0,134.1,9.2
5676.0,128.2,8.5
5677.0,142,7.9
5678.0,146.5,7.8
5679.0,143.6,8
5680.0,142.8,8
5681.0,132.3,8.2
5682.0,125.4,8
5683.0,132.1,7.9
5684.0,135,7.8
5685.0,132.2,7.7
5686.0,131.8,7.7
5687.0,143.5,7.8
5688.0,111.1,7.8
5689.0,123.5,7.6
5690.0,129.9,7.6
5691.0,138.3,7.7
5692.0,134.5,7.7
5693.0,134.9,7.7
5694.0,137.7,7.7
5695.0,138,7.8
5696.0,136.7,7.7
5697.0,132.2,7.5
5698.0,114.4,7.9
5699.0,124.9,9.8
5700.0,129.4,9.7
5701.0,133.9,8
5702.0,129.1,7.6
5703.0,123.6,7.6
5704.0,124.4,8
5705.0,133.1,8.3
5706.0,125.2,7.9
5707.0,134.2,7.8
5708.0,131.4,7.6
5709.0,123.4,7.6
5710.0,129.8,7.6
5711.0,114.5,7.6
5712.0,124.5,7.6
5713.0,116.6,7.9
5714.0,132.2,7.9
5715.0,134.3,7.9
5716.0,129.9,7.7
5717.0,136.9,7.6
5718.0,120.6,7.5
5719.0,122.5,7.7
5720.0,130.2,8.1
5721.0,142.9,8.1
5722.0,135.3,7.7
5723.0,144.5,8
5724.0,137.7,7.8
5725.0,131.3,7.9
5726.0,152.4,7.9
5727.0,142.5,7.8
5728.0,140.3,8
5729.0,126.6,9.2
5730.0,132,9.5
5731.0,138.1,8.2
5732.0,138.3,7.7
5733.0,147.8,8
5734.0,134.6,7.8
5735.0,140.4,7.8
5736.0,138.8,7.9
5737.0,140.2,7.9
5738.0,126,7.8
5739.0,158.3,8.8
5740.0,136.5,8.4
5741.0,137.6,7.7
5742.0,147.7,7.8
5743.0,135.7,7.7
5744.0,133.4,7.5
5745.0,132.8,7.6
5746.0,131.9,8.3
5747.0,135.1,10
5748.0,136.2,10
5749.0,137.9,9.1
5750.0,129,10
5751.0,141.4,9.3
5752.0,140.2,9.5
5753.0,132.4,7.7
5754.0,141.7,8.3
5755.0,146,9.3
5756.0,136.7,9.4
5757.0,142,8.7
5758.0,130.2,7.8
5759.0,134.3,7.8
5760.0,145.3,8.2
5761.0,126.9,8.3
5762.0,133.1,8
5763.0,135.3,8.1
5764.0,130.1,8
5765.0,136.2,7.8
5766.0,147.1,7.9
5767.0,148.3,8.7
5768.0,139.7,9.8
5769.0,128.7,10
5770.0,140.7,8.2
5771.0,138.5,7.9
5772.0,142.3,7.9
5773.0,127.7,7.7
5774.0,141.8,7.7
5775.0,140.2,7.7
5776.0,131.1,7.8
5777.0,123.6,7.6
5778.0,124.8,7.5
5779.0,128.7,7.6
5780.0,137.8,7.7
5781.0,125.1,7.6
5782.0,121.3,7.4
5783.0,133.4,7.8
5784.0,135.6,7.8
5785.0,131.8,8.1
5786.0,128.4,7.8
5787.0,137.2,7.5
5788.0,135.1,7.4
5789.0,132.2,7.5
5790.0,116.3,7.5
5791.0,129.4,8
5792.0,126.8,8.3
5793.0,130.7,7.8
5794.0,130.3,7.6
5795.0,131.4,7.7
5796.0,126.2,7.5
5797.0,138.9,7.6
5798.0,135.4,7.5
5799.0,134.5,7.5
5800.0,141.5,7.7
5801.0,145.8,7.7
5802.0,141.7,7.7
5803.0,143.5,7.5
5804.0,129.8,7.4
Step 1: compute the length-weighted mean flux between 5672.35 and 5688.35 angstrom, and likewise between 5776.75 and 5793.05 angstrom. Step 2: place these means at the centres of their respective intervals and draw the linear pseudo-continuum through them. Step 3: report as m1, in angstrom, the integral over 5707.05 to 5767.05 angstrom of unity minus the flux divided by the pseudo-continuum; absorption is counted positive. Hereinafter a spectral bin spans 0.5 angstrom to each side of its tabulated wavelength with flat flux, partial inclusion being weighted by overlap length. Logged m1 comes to -1.7 angstrom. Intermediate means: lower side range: 135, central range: 135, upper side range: 129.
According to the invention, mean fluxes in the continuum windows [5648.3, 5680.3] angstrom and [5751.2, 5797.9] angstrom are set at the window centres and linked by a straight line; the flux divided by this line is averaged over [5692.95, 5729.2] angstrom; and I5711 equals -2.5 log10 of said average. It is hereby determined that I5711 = 0.00 mag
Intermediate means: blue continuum 130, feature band 131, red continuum 134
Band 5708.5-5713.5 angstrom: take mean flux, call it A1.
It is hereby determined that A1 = 122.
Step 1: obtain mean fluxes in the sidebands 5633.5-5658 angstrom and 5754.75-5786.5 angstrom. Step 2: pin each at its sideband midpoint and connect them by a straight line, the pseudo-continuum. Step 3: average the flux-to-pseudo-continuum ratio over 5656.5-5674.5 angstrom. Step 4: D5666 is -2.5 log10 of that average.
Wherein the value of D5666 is 0.016 mag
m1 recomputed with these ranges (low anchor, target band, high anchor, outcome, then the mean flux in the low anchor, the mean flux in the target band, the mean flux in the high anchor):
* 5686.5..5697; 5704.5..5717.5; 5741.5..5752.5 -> 0.6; 133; 128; 136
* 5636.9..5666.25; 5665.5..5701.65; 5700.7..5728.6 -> -0.7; 128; 132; 131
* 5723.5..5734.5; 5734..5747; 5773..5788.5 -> -0.1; 138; 138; 132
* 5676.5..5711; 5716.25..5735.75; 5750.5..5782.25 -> -0.5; 132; 137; 136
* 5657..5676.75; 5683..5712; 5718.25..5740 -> 0.7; 128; 130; 138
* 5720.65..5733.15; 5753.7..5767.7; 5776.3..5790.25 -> -0.5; 139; 138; 130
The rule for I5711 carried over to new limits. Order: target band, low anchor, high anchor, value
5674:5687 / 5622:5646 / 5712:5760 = -0.03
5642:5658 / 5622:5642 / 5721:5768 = 0.03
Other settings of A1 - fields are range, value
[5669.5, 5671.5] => 130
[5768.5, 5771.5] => 136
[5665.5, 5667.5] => 128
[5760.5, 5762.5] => 130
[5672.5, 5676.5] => 133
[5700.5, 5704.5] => 128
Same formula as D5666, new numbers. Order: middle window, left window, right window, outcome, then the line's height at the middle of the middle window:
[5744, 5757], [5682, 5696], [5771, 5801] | -0.04 mag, 132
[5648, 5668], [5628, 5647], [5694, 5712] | 0.02 mag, 129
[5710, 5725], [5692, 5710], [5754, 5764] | 0.01 mag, 132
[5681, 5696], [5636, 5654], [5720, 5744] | 0.02 mag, 134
